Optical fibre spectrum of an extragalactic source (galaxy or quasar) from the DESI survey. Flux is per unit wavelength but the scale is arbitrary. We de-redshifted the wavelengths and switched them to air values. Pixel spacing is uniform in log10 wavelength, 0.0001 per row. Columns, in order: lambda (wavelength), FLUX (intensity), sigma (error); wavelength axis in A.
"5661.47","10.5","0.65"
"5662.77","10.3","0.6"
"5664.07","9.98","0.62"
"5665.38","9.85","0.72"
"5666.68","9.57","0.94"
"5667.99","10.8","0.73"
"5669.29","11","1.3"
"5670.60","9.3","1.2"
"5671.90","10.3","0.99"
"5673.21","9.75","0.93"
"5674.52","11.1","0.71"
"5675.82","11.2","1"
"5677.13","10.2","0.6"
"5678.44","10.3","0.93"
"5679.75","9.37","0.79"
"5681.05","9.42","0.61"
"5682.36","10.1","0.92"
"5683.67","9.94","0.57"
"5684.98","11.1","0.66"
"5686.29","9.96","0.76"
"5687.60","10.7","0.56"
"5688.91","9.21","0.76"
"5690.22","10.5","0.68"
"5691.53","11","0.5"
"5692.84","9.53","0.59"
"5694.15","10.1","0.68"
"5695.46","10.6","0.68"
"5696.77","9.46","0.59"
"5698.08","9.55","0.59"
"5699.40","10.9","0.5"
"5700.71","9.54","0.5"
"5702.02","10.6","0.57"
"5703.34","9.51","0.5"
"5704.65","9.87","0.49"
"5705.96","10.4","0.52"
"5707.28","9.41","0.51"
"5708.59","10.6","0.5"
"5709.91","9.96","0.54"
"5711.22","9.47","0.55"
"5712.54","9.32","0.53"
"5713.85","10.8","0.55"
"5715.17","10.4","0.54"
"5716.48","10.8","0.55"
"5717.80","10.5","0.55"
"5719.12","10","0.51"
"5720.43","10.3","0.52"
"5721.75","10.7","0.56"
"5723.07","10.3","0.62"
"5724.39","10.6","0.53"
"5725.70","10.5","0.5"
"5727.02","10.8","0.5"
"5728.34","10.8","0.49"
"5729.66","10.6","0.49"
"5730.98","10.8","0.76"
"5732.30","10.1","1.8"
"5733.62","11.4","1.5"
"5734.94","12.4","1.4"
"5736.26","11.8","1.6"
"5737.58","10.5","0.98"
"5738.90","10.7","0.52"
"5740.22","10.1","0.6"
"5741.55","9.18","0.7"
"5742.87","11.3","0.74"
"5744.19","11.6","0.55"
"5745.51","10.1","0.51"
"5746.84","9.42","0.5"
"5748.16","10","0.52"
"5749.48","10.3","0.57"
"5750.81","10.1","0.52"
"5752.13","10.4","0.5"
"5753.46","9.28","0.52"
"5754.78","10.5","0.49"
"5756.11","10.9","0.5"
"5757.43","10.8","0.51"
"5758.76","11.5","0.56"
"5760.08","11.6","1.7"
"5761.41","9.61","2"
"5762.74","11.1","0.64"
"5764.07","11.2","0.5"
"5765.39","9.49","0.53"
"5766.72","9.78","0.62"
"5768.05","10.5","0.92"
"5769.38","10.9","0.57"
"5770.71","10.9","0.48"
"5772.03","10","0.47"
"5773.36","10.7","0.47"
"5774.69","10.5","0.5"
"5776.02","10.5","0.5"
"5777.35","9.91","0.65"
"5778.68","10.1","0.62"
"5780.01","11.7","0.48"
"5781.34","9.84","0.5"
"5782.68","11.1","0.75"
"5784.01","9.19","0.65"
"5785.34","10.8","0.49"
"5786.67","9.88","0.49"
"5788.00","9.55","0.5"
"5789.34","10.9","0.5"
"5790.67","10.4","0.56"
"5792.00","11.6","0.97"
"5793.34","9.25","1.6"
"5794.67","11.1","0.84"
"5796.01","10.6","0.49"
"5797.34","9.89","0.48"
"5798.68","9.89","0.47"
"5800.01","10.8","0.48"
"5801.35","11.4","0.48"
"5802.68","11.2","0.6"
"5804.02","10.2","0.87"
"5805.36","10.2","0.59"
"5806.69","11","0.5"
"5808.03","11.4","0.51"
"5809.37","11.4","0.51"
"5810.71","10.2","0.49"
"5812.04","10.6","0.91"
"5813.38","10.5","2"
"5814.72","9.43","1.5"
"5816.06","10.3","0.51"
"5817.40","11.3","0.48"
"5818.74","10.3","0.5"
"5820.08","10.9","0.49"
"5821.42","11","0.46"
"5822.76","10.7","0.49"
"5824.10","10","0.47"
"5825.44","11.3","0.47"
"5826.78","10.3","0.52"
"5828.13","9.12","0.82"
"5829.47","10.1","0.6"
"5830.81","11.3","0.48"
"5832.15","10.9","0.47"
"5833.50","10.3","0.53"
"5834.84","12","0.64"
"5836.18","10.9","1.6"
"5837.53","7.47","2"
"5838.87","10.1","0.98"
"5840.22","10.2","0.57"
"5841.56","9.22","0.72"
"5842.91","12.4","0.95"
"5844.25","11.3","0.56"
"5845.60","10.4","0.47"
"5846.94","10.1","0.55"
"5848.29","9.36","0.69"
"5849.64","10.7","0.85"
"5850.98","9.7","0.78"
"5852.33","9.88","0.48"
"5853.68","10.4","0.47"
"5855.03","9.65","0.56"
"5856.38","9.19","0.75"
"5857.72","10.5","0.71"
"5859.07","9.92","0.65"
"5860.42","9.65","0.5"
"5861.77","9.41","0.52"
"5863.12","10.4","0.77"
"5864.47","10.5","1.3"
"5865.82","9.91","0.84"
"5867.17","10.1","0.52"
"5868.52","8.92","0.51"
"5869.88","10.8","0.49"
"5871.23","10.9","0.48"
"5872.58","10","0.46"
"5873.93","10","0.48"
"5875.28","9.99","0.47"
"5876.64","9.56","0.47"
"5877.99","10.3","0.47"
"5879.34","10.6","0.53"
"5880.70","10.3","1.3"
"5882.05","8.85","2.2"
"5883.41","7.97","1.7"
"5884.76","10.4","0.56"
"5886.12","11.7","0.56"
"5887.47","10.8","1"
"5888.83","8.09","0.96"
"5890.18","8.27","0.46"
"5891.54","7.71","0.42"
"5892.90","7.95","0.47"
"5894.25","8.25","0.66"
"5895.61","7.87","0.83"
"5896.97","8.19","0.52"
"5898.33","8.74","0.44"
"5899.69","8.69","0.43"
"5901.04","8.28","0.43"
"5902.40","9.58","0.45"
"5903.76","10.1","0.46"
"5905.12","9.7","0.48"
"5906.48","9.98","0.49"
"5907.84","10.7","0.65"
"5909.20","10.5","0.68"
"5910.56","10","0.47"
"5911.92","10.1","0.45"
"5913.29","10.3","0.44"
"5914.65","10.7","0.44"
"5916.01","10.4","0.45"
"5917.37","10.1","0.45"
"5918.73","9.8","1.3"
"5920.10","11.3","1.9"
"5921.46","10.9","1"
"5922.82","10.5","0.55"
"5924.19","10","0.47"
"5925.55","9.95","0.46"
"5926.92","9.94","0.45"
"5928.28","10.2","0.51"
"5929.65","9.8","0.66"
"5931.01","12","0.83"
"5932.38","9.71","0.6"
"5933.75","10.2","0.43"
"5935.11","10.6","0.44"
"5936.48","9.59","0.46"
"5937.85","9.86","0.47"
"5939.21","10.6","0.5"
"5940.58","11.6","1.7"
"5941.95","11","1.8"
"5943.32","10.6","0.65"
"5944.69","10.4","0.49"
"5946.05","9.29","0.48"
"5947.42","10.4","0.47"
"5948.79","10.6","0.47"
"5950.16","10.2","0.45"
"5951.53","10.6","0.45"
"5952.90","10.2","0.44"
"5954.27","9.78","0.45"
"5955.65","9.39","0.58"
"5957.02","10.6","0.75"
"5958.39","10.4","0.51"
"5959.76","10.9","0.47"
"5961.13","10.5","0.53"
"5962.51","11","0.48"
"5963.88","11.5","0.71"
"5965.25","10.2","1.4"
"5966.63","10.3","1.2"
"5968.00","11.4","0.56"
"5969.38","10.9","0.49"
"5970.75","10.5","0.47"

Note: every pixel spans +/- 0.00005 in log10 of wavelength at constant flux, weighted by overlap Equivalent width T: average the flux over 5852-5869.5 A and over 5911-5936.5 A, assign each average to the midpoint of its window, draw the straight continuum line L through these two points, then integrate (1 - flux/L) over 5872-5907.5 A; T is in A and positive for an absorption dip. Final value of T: 2.7 A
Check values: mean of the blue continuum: 9.89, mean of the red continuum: 10.3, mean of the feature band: 9.31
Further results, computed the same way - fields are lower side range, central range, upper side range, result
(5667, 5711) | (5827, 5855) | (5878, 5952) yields -0.8 A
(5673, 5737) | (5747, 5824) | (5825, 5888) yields -1.9 A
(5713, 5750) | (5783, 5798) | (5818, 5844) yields 0.3 A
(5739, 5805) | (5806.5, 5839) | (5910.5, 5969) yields -0.3 A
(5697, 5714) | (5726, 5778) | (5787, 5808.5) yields -1.5 A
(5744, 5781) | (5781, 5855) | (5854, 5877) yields -1.7 A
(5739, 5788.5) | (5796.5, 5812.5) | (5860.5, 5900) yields -1.0 A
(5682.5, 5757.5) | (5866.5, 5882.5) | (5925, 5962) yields 0.5 A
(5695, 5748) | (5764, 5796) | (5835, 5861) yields -0.5 A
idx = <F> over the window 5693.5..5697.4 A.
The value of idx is 10.1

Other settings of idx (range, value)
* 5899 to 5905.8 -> 9.28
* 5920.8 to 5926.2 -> 10.3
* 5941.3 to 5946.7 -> 10.3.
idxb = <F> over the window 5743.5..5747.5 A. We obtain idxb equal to 10.4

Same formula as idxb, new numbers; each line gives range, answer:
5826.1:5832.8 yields 10.3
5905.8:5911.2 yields 10.3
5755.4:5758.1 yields 10.8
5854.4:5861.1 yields 9.79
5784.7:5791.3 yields 10.3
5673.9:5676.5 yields 11.2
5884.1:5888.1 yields 11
